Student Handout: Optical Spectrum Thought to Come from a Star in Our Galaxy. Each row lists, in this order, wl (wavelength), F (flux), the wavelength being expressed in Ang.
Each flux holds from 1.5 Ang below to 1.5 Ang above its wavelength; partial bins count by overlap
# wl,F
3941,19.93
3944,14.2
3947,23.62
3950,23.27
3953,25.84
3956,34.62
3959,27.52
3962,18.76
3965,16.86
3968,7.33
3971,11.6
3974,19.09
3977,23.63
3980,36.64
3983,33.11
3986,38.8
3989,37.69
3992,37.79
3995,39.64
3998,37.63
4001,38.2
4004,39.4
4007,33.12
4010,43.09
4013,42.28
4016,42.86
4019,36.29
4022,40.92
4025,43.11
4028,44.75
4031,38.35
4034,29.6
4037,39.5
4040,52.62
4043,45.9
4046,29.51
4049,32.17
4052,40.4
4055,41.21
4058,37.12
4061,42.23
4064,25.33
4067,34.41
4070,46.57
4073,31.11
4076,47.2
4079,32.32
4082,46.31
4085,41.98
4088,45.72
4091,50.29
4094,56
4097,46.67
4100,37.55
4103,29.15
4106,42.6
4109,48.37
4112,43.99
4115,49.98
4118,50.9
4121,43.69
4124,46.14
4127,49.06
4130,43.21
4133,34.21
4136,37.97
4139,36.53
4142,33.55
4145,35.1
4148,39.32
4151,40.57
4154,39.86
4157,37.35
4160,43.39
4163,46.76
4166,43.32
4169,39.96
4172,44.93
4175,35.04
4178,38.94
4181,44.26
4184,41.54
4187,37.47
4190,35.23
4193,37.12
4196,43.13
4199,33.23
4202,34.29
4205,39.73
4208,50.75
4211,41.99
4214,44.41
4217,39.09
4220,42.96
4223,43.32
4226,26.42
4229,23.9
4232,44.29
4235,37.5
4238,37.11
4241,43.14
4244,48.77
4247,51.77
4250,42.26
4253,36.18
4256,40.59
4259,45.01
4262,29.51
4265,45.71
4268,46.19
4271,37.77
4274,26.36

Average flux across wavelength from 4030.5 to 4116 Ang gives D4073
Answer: 40.8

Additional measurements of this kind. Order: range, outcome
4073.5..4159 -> 42.2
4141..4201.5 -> 39.5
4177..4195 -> 39.2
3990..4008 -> 37.8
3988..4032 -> 39.7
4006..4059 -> 39.7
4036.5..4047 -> 42.7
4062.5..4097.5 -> 41.9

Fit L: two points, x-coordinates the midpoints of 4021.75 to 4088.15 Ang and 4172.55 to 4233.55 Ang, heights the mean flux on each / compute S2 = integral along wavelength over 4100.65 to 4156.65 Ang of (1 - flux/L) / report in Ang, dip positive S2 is -2.9 Ang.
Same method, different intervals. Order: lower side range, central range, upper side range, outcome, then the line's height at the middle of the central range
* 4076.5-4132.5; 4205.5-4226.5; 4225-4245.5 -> -1.8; 38.6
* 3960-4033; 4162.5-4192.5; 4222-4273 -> -1.9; 38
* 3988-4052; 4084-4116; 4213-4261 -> -4.1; 39.7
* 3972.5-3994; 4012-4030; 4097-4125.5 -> -2.9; 35.9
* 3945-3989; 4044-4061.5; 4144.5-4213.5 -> -3.4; 31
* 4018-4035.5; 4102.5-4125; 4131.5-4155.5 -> -4.4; 37.6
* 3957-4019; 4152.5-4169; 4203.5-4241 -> -2.0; 37.3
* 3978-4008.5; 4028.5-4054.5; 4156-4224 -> -0.6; 37.9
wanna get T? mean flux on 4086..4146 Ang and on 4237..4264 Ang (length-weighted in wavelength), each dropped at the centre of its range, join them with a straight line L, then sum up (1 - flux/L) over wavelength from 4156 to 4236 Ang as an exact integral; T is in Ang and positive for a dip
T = 4.98 Ang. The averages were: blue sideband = 43.1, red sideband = 41.8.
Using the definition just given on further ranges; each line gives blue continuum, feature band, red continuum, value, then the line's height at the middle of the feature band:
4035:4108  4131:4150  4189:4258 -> 1.8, 40.3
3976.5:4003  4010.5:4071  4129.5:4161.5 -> -3.7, 37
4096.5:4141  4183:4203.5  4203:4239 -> 1.4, 40.1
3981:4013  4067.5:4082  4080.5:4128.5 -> 1.3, 43.5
